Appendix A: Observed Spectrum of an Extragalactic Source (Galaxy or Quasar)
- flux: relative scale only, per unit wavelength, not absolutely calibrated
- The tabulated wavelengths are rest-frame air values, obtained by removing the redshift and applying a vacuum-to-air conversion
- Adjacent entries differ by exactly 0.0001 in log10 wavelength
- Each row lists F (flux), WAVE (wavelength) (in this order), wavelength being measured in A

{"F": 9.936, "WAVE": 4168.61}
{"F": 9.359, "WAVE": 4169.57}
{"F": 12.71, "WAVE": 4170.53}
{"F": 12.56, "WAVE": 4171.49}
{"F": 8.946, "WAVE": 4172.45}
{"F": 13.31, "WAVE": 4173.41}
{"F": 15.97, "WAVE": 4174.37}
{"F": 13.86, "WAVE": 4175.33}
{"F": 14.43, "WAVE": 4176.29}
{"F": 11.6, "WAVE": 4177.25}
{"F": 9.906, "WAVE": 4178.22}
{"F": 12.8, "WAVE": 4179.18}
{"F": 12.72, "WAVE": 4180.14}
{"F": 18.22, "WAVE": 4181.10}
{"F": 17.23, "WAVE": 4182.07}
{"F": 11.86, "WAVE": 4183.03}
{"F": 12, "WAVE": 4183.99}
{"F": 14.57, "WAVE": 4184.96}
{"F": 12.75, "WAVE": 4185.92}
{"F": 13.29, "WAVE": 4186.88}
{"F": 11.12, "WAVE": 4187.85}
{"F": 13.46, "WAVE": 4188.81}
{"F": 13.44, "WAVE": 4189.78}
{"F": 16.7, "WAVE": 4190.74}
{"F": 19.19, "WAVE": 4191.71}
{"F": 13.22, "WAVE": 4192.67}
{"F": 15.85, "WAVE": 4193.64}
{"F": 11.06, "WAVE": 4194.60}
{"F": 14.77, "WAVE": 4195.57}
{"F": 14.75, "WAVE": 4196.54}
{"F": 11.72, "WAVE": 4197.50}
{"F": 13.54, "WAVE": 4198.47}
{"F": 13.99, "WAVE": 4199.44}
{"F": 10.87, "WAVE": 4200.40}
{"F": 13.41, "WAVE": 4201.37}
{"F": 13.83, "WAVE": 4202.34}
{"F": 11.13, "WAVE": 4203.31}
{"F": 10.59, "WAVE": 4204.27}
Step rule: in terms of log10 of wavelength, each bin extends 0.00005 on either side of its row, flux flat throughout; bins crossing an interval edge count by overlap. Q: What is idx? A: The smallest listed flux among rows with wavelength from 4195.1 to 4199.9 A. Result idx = 11.72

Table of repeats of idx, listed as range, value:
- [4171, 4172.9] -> 8.946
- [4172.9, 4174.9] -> 13.31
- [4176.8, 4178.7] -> 9.906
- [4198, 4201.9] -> 10.87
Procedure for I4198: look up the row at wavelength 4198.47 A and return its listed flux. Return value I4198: 13.54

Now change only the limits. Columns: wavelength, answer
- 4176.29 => 14.43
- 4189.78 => 13.44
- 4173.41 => 13.31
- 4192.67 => 13.22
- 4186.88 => 13.29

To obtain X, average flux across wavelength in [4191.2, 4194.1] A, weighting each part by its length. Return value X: 16.1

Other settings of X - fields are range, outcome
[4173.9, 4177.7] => 14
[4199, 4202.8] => 13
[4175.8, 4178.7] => 12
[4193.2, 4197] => 14.1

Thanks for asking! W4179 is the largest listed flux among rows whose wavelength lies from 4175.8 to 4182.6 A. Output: 18.22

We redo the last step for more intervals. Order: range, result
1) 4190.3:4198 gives 19.19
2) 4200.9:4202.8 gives 13.83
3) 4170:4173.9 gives 13.31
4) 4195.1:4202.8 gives 14.77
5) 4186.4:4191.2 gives 16.7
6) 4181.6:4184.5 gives 17.23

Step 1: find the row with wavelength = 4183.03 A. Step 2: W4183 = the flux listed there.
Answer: 11.86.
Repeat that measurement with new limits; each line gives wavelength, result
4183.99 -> 12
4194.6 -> 11.06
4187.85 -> 11.12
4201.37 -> 13.41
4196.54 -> 14.75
